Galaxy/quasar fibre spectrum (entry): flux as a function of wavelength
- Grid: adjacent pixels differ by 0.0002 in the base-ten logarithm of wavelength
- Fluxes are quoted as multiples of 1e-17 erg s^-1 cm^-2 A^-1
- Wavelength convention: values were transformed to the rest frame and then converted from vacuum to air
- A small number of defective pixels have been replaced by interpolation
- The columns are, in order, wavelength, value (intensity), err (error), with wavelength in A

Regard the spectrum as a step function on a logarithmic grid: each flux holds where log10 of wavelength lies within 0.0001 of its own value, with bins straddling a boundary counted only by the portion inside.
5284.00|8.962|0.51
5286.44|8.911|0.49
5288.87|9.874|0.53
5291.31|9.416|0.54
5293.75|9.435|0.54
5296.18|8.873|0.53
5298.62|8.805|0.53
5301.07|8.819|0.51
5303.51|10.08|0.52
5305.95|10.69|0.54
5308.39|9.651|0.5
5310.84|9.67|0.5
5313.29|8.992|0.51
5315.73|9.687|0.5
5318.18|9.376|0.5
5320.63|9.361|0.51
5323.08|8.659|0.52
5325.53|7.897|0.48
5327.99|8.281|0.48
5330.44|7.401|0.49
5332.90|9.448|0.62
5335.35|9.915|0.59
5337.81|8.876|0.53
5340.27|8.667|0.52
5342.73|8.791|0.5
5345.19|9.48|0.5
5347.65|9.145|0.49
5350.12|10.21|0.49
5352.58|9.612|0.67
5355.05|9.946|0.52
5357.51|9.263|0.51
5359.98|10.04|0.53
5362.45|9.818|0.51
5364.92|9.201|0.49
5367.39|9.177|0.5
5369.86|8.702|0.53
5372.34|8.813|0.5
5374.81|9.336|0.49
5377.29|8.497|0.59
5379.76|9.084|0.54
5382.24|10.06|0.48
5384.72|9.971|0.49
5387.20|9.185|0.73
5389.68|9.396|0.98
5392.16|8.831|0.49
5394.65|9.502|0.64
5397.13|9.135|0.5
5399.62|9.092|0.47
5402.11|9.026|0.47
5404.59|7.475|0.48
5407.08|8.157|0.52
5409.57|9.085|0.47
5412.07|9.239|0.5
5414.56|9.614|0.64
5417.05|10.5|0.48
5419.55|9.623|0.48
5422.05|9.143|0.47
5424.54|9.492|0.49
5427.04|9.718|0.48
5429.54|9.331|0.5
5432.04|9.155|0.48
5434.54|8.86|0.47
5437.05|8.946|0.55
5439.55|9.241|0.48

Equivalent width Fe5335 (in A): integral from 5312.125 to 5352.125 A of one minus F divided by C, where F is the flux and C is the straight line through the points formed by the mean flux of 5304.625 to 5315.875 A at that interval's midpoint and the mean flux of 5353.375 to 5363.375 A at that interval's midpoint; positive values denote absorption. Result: 3.0 A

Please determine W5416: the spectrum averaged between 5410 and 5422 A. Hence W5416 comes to 9.63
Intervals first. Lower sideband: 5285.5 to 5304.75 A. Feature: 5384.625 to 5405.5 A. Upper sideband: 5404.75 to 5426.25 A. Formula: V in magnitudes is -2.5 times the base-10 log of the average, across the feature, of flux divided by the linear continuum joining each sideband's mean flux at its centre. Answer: 0.03 mag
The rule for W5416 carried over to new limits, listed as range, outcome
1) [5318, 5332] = 8.45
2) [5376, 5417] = 9.13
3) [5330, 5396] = 9.3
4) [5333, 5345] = 9.14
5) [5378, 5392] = 9.45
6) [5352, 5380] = 9.29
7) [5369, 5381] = 8.89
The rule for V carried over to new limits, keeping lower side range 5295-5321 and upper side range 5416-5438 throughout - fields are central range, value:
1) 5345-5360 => -0.024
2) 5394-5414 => 0.068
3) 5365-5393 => 0.028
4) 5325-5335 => 0.124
